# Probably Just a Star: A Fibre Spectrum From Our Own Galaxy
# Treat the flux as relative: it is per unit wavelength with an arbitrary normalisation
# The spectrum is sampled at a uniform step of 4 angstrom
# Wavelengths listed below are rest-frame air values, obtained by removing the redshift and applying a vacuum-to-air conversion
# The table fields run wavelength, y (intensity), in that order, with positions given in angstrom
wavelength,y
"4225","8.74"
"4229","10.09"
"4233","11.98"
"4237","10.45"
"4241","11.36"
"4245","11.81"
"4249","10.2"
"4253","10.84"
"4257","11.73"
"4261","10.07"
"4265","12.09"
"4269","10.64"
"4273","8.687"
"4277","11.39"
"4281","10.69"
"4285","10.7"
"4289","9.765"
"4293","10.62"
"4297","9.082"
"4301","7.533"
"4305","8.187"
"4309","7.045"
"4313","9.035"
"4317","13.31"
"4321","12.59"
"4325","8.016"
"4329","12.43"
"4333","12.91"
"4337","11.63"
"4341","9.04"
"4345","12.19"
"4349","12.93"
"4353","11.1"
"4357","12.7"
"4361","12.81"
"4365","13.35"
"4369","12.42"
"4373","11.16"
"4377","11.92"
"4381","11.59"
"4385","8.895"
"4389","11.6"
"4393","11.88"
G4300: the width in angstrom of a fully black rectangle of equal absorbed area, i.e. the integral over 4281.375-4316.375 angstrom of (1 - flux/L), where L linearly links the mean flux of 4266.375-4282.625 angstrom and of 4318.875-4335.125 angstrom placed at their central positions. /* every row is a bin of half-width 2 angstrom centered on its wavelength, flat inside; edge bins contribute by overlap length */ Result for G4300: 5.3 angstrom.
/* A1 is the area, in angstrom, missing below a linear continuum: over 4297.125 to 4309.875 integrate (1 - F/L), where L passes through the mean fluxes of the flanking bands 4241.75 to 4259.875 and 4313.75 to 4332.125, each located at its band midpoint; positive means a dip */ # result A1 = 4.0 angstrom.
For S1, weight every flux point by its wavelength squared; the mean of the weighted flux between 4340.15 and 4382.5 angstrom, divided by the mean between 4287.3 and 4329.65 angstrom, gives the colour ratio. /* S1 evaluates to 1.27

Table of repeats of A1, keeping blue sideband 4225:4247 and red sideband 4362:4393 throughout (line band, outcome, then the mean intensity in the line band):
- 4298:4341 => 4.4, 10.2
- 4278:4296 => 1.2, 10.4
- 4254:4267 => -0.3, 11.3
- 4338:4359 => -0.2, 11.6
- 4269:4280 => 0.9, 10.2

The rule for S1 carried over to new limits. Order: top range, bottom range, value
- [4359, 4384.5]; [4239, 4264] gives 1.15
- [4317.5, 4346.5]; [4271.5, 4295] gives 1.12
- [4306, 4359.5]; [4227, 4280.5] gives 1.06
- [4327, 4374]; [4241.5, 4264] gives 1.15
